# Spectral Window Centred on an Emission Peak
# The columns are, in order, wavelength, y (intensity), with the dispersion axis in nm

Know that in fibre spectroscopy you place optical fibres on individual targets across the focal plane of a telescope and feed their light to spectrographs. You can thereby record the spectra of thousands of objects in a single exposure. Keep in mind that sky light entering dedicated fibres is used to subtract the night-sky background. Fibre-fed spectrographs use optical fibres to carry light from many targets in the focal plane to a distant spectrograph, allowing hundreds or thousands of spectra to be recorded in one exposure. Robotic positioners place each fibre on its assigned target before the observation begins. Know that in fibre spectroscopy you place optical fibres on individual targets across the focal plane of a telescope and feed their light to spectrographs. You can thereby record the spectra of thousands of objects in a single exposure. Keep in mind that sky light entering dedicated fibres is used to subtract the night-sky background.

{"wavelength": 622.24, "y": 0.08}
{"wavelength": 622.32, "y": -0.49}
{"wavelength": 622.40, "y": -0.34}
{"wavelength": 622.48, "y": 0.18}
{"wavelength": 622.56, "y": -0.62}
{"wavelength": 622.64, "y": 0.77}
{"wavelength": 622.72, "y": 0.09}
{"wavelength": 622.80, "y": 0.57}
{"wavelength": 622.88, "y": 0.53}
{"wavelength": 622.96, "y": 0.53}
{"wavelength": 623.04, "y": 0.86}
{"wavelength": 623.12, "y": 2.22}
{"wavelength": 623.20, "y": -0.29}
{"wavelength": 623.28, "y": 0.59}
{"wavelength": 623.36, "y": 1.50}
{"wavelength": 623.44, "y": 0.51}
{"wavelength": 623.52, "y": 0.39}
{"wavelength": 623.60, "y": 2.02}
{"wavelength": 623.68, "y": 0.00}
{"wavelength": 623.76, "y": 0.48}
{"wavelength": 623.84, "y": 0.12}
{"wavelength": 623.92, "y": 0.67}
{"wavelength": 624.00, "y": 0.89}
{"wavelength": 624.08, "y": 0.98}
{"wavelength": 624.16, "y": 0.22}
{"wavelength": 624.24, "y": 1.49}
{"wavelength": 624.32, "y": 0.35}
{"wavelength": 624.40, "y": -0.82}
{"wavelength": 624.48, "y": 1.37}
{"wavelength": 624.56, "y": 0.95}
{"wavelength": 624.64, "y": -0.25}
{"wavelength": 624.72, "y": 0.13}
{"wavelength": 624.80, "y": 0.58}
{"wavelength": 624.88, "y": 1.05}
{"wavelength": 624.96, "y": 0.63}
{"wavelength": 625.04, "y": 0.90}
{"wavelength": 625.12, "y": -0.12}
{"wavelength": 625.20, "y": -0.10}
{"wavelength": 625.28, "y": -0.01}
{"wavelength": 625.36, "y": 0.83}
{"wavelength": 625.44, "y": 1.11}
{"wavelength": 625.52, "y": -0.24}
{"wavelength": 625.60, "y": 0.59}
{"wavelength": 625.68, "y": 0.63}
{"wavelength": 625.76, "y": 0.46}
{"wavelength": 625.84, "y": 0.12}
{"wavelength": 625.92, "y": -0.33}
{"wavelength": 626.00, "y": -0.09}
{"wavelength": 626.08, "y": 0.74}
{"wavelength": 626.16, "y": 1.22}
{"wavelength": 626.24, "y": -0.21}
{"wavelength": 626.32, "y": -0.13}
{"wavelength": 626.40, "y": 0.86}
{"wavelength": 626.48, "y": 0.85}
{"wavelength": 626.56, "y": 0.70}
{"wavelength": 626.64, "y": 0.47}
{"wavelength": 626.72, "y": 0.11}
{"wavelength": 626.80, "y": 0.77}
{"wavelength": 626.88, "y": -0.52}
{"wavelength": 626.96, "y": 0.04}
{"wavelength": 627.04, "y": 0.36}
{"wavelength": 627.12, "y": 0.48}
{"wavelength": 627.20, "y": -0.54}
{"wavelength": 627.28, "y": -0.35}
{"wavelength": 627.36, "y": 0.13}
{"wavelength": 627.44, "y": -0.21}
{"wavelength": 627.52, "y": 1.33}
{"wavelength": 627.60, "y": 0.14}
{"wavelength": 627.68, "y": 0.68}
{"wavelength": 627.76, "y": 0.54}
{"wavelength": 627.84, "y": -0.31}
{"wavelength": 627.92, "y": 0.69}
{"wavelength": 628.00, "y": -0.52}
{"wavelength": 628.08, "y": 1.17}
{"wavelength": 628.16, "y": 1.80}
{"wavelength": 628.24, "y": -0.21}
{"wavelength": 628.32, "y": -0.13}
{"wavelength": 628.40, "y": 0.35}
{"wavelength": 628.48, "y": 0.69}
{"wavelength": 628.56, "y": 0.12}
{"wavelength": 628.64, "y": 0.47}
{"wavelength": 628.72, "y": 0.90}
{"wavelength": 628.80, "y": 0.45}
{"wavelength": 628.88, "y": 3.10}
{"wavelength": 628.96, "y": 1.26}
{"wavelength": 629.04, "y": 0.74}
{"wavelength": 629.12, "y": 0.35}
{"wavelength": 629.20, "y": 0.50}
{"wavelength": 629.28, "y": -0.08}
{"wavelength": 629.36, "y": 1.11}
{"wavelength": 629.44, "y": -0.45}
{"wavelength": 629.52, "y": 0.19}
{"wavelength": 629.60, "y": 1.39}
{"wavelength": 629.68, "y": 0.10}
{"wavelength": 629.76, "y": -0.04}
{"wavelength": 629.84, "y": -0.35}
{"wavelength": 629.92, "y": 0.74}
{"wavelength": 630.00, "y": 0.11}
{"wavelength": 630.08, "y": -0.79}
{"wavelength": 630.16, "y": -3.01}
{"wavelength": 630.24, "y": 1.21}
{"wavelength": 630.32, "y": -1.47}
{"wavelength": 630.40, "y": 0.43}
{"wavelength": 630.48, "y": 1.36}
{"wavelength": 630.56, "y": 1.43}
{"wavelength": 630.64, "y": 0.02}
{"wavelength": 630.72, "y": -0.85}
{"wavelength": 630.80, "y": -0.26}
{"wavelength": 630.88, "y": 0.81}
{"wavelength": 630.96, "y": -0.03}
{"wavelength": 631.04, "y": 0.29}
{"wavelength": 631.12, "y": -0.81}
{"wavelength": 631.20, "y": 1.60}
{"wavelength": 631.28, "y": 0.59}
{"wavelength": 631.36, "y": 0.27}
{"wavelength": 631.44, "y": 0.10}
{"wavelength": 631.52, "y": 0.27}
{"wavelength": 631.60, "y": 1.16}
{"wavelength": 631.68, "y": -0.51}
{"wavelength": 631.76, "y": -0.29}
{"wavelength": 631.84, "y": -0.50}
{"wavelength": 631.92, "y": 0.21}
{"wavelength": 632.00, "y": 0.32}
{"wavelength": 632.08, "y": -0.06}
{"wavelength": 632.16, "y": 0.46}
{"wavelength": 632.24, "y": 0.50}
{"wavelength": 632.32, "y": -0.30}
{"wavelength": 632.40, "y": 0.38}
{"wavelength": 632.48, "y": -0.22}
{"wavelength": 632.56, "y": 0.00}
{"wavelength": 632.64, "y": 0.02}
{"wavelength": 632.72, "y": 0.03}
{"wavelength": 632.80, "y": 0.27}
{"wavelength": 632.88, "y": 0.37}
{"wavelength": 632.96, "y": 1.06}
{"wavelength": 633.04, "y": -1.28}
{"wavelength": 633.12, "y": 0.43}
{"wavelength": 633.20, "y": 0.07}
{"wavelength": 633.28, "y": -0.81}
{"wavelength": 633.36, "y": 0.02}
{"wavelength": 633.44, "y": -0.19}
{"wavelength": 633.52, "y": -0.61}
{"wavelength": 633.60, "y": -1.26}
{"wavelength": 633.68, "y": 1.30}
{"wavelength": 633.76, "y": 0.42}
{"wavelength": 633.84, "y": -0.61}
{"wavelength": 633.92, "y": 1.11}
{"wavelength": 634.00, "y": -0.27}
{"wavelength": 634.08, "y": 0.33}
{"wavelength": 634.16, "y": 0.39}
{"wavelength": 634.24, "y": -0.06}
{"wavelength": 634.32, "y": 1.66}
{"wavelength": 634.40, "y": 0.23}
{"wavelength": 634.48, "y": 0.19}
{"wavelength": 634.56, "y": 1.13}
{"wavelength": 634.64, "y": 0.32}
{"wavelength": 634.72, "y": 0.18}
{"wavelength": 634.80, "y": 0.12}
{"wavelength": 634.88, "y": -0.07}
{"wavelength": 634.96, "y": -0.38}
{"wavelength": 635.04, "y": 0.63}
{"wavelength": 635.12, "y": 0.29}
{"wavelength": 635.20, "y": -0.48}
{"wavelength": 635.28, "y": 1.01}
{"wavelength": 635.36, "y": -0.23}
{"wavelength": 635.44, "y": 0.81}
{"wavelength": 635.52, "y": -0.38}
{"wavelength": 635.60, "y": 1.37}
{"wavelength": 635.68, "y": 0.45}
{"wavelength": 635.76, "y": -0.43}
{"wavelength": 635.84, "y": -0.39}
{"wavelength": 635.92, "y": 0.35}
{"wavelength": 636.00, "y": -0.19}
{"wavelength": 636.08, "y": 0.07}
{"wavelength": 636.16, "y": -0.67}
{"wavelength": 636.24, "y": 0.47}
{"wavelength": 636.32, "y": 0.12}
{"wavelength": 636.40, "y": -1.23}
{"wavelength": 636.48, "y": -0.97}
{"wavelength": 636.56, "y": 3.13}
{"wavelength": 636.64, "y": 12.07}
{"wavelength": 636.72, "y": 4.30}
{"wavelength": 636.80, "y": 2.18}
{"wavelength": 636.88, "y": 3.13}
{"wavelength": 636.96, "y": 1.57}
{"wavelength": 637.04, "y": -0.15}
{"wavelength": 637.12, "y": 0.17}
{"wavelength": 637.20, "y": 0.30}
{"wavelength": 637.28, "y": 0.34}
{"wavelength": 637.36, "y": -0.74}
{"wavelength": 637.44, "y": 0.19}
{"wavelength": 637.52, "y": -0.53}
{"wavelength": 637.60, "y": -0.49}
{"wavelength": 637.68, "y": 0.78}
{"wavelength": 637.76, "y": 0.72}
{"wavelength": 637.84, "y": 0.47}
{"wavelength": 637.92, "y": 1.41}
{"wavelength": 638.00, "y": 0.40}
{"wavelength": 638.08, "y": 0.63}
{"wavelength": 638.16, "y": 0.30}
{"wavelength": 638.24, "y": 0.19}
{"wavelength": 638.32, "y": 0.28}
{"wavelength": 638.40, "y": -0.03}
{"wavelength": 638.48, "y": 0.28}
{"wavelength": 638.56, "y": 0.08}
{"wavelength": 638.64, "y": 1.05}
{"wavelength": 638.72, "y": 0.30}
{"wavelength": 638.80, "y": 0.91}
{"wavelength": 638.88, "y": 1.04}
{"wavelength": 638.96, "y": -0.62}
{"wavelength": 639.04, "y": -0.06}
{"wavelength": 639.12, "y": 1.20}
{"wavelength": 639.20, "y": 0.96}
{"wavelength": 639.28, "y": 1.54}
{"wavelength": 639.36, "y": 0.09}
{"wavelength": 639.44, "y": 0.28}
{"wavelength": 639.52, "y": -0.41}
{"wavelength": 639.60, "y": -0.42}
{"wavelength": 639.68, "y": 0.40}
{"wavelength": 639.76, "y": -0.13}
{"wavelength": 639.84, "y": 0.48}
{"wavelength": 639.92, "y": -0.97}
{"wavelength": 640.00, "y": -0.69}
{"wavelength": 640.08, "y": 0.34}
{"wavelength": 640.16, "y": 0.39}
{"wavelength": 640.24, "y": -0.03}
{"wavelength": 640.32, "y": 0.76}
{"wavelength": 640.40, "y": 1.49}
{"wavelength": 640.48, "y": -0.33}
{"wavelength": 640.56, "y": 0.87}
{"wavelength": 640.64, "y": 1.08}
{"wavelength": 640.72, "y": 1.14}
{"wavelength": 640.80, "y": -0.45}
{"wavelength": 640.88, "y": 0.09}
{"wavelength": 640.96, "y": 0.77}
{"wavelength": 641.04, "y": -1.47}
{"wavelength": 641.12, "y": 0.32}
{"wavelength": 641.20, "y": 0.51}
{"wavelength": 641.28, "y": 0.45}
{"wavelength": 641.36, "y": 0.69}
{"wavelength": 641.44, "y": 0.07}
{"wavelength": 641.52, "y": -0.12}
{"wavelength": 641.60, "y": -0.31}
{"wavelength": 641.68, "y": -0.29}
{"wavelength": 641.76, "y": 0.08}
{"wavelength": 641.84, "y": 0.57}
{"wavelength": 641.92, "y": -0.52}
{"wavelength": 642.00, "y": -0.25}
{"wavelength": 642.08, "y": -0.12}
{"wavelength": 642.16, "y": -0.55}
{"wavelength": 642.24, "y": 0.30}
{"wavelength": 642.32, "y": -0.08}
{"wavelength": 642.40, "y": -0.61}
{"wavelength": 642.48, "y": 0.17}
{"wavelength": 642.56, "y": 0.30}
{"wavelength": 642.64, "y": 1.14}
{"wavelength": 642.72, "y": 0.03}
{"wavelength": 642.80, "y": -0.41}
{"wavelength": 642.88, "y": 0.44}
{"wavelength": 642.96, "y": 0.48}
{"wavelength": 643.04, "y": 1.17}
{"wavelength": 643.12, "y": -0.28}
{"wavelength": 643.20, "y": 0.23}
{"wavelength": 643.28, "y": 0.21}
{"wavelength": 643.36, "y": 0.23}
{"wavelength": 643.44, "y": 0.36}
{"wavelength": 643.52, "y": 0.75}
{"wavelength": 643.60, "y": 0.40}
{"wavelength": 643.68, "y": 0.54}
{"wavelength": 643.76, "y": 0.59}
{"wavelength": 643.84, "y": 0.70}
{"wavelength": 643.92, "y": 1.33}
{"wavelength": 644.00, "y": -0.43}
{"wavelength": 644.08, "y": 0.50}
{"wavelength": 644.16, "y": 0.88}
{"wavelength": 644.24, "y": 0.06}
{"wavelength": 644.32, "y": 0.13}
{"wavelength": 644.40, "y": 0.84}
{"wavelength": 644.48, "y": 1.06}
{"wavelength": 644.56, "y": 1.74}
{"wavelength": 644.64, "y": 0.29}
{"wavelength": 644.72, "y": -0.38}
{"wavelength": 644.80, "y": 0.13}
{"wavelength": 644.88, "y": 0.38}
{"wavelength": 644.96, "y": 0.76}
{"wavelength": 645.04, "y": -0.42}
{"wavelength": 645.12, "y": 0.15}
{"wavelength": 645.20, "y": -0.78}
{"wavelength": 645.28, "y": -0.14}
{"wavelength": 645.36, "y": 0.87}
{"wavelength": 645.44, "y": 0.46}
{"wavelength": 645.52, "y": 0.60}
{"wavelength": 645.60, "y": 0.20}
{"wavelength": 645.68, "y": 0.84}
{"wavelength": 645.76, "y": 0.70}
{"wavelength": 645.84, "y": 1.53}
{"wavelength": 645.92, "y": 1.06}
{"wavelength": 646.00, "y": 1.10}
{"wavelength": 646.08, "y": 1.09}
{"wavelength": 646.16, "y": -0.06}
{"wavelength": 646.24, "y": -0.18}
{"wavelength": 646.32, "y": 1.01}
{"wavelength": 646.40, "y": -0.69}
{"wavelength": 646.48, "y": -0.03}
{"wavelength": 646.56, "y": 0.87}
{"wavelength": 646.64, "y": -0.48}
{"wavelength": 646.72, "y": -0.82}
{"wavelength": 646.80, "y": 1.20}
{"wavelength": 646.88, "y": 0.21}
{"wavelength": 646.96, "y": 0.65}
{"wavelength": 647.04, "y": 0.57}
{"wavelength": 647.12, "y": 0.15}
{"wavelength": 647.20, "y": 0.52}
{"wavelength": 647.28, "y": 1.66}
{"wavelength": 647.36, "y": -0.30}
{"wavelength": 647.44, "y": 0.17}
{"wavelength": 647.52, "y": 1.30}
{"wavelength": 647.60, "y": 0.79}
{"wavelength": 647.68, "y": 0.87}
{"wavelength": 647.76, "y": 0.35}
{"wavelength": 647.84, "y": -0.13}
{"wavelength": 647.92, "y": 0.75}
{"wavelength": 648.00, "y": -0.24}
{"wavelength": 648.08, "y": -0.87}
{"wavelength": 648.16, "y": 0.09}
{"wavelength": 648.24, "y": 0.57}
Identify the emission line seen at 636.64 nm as H-gamma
